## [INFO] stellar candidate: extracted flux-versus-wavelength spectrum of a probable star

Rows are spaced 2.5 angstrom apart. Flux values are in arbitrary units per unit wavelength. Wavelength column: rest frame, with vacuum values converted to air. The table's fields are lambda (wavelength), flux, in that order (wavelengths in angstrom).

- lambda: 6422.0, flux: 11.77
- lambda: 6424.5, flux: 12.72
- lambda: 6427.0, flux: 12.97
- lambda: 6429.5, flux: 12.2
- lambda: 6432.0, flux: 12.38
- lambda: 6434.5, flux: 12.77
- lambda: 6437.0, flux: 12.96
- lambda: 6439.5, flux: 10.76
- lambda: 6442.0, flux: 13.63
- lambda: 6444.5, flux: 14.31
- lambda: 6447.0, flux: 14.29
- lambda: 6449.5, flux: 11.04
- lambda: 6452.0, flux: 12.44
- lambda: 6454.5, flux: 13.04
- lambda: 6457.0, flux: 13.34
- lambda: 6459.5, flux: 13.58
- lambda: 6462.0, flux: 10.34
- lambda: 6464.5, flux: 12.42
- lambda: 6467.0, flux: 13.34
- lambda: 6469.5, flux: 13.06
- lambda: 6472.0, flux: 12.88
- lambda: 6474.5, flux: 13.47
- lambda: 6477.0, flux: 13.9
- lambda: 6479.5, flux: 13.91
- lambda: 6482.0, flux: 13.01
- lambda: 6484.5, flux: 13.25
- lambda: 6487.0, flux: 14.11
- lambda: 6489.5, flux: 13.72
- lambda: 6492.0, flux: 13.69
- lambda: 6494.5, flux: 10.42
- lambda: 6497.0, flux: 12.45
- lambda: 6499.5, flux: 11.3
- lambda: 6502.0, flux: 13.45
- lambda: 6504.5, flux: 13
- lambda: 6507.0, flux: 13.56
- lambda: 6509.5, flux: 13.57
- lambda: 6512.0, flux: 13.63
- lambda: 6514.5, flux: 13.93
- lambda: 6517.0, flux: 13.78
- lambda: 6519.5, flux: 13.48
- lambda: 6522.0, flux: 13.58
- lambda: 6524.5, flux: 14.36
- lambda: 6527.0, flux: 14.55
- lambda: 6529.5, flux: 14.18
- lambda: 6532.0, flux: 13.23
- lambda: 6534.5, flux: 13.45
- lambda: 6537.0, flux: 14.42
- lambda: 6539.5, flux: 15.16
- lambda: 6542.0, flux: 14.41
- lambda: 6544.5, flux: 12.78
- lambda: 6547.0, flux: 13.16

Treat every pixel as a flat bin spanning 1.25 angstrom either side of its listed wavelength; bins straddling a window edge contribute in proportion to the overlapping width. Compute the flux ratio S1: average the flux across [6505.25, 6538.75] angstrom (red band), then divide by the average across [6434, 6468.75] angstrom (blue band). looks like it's 1.1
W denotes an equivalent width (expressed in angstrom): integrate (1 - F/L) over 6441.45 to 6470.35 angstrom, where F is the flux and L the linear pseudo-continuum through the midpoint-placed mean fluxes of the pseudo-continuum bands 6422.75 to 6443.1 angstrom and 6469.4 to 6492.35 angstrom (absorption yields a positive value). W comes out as 0.2 angstrom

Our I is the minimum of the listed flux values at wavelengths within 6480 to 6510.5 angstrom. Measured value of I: 10.42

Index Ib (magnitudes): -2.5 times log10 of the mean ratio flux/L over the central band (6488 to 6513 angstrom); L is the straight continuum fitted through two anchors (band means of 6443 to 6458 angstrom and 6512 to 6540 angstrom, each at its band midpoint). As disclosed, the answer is 0.06 mag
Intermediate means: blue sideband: 13.1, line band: 12.9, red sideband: 14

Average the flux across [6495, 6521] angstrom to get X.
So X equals 13.1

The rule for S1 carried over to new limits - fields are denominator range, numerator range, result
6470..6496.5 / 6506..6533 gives 1.05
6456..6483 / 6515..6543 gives 1.08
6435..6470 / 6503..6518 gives 1.06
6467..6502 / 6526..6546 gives 1.07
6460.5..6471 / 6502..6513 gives 1.09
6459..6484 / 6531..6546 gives 1.07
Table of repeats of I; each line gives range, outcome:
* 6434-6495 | 10.34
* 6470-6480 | 12.88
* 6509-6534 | 13.23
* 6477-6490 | 13.01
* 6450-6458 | 12.44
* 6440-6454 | 11.04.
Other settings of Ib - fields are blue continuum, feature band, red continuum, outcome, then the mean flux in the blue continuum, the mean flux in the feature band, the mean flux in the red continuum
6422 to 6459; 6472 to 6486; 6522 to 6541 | -0.009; 12.8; 13.5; 14.2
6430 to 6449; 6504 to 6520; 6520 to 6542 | 0.021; 12.9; 13.6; 14.1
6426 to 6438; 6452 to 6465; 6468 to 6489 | 0.048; 12.6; 12.5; 13.5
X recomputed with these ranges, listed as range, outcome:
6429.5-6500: 12.9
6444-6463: 12.8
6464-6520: 13.2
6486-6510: 12.9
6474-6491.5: 13.6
